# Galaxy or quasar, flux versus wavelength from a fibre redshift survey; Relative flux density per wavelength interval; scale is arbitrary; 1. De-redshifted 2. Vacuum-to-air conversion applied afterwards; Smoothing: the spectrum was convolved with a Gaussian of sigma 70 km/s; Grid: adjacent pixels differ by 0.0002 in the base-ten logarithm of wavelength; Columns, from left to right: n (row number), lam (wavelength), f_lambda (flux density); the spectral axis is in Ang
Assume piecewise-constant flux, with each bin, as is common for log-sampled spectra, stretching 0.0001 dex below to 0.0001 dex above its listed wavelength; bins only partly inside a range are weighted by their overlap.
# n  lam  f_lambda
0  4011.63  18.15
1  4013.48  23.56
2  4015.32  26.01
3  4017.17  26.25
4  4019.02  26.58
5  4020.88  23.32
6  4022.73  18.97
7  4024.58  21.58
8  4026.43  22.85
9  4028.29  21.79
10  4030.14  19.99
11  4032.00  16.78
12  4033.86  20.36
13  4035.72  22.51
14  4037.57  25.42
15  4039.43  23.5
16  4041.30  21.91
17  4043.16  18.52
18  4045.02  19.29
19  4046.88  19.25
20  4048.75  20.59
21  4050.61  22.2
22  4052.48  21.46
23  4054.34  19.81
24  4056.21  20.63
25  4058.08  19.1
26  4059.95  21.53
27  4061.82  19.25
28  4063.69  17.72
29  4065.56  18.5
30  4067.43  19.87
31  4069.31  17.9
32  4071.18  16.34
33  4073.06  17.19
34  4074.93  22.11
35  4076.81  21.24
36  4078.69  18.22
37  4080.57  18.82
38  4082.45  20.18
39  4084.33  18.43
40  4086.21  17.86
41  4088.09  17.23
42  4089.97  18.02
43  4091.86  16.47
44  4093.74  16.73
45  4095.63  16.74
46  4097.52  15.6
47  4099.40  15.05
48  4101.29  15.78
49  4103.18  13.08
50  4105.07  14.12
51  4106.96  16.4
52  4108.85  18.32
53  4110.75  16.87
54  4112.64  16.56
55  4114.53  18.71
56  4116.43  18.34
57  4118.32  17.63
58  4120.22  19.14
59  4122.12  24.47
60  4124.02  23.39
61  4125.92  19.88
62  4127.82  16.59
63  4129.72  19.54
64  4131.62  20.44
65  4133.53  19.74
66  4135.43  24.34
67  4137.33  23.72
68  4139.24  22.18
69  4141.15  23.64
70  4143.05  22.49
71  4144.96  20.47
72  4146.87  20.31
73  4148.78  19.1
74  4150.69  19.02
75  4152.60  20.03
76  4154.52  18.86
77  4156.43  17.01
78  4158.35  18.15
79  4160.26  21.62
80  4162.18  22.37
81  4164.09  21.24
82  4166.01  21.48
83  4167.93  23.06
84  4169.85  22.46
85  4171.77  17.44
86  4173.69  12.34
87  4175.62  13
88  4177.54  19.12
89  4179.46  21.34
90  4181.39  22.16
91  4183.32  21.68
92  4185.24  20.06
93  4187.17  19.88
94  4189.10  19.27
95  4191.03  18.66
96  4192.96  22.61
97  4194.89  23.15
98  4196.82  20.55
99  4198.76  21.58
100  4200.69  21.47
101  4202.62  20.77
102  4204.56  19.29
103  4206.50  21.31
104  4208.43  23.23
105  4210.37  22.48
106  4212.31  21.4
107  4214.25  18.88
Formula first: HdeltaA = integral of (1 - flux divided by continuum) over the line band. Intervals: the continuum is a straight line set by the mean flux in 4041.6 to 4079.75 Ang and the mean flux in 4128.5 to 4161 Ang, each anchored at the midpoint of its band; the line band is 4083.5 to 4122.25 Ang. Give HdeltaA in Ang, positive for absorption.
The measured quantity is 5.83 Ang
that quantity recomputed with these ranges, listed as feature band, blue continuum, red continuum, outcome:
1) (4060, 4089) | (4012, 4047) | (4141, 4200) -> 3.5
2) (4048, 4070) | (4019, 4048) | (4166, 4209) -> 1.2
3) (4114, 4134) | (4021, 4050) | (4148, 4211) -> 0.6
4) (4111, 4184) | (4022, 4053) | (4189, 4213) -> 4.0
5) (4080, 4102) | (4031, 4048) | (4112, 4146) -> 3.7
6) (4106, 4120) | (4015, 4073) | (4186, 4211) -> 2.2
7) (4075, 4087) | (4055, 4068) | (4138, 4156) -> 0.2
